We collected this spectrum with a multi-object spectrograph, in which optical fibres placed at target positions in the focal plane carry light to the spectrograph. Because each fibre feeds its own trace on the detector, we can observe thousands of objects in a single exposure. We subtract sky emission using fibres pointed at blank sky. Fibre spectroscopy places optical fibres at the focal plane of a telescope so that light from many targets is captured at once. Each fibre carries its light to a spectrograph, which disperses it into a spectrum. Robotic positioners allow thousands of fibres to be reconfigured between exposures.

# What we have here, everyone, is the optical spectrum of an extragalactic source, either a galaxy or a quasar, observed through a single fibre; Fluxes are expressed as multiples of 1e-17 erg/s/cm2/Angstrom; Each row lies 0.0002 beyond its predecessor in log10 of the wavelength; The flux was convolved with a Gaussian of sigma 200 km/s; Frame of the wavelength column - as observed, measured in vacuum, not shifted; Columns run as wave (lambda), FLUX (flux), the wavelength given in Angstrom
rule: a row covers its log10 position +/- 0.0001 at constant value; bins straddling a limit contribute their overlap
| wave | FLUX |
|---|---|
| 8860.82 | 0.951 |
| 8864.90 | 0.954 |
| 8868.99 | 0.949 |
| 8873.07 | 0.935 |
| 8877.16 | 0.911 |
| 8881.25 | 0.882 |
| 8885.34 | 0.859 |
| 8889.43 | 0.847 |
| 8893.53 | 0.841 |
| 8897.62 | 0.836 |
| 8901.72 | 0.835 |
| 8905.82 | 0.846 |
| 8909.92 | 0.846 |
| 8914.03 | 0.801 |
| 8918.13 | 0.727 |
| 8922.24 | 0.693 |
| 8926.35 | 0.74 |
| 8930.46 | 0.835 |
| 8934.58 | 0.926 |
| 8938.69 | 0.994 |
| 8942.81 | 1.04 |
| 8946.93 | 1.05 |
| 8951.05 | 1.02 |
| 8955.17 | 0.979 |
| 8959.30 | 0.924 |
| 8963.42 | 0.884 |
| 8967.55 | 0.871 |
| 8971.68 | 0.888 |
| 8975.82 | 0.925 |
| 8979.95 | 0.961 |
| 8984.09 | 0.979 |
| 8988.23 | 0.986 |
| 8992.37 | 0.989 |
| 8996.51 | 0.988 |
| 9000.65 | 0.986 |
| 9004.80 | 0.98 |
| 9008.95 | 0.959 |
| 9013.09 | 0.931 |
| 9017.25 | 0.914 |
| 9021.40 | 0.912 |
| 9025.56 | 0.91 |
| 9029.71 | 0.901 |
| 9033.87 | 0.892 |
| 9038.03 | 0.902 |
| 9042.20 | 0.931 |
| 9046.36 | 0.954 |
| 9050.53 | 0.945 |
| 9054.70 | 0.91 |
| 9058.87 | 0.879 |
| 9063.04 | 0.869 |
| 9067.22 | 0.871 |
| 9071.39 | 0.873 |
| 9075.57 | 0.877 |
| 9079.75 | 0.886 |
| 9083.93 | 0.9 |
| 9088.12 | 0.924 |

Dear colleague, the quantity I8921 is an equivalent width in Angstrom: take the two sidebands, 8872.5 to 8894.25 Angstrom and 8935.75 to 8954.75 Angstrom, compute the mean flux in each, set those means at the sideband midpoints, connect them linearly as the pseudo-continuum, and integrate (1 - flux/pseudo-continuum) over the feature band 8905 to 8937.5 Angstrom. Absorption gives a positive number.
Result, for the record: 5.3 Angstrom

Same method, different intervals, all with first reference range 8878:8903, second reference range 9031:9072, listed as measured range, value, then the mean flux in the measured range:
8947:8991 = -3.5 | 0.947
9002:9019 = -1.1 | 0.948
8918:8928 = 1.7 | 0.718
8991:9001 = -1.1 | 0.988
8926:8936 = 0.3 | 0.843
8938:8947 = -1.6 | 1.03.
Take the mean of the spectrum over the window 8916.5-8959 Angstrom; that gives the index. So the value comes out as 0.903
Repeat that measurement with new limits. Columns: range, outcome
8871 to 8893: 0.884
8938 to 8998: 0.964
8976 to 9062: 0.939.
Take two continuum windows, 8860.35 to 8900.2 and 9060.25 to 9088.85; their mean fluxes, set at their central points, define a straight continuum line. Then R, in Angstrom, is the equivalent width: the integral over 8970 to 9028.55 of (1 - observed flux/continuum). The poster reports -4.14 Angstrom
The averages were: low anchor 0.893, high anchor 0.884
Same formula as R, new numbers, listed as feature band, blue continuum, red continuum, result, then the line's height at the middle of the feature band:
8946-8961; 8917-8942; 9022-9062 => -2.48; 0.85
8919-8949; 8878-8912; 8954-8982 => -0.10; 0.886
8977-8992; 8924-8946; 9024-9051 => -0.97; 0.915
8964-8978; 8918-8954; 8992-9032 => 0.43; 0.922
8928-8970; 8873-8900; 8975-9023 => -1.39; 0.919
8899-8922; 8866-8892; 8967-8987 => 2.68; 0.909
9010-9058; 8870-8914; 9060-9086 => -2.32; 0.876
